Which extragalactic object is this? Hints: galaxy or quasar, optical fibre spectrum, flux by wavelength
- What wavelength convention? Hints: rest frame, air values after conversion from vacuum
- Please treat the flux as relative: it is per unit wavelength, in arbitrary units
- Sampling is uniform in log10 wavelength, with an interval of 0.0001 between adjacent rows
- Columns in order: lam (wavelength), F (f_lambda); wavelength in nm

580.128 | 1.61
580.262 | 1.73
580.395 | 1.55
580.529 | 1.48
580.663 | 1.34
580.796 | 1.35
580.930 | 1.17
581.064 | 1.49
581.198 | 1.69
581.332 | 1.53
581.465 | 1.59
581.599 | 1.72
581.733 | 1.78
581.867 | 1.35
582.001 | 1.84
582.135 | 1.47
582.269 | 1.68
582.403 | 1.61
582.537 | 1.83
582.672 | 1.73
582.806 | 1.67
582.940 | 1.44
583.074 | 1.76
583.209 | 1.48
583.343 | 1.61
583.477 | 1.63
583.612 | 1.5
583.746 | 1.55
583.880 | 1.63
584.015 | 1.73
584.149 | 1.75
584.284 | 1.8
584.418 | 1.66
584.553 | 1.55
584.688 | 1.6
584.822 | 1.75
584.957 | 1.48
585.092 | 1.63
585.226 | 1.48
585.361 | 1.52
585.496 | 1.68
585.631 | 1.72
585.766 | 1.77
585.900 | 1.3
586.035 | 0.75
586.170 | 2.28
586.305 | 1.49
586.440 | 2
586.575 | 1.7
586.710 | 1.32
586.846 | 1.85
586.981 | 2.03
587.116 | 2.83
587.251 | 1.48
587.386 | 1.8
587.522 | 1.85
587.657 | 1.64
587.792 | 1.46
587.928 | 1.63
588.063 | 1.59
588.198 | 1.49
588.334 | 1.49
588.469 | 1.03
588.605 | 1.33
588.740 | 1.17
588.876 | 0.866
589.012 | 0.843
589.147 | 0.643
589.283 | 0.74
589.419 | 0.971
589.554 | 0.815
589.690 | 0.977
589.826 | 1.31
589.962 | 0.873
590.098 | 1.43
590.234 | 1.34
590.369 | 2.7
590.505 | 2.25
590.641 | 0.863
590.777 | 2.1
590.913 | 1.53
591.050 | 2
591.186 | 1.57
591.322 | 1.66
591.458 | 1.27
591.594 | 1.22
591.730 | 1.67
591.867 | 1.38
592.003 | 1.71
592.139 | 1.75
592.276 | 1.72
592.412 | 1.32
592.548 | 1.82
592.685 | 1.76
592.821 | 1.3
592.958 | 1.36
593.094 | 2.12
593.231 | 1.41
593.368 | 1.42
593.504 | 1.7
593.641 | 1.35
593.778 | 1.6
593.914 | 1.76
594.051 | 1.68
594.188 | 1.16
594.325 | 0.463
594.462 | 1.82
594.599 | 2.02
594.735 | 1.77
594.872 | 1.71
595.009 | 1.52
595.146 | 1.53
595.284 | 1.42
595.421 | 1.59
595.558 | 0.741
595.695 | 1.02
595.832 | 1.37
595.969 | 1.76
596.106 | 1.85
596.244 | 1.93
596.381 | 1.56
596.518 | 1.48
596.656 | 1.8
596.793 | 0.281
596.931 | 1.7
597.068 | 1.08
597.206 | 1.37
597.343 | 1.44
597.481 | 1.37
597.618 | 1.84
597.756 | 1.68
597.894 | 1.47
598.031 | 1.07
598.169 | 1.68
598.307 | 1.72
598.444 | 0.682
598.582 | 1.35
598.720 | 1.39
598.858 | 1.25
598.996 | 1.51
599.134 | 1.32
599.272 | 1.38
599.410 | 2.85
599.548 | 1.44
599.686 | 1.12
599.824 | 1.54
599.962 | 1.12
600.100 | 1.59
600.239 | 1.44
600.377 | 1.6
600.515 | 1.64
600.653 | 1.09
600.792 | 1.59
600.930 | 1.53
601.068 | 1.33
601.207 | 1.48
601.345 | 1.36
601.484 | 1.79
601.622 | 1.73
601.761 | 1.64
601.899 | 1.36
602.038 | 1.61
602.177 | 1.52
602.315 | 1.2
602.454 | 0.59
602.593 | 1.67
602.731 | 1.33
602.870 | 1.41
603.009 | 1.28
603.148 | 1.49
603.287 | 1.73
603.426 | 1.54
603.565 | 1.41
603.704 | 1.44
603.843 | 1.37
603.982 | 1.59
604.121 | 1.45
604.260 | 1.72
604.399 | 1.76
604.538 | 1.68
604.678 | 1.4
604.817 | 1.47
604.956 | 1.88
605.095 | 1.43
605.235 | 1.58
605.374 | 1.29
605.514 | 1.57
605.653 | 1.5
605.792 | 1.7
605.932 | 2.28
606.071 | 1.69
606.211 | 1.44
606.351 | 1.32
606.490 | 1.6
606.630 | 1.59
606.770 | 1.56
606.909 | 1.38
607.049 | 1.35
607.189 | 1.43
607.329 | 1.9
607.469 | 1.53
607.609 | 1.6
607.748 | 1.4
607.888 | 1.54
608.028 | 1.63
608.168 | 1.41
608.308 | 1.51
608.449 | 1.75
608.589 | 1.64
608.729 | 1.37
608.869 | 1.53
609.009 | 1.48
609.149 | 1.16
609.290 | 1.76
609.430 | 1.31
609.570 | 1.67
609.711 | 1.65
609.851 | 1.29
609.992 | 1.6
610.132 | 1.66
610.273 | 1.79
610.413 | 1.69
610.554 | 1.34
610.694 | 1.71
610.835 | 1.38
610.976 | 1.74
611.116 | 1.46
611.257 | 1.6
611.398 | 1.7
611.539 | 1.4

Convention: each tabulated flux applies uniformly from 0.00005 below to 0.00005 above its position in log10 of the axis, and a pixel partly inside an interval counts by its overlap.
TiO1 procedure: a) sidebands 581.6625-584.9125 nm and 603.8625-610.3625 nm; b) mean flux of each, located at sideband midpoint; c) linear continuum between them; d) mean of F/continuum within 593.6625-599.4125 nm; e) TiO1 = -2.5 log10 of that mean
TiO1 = 0.10 mag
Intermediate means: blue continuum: 1.64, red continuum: 1.56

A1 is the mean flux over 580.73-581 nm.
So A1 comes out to 1.26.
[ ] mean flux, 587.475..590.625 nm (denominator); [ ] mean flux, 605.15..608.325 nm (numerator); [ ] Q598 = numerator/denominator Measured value 1.2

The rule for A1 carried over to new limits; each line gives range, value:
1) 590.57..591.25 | 1.61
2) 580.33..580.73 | 1.46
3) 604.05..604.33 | 1.59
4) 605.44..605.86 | 1.59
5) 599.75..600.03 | 1.33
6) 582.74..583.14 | 1.62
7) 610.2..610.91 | 1.58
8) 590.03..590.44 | 1.83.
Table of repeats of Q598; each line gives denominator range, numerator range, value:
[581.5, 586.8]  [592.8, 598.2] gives 0.91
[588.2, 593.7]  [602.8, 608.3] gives 1.09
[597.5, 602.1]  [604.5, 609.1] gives 1.04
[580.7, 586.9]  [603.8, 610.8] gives 0.97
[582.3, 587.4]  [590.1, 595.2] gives 0.96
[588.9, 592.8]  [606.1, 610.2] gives 1.06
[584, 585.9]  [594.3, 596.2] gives 0.92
